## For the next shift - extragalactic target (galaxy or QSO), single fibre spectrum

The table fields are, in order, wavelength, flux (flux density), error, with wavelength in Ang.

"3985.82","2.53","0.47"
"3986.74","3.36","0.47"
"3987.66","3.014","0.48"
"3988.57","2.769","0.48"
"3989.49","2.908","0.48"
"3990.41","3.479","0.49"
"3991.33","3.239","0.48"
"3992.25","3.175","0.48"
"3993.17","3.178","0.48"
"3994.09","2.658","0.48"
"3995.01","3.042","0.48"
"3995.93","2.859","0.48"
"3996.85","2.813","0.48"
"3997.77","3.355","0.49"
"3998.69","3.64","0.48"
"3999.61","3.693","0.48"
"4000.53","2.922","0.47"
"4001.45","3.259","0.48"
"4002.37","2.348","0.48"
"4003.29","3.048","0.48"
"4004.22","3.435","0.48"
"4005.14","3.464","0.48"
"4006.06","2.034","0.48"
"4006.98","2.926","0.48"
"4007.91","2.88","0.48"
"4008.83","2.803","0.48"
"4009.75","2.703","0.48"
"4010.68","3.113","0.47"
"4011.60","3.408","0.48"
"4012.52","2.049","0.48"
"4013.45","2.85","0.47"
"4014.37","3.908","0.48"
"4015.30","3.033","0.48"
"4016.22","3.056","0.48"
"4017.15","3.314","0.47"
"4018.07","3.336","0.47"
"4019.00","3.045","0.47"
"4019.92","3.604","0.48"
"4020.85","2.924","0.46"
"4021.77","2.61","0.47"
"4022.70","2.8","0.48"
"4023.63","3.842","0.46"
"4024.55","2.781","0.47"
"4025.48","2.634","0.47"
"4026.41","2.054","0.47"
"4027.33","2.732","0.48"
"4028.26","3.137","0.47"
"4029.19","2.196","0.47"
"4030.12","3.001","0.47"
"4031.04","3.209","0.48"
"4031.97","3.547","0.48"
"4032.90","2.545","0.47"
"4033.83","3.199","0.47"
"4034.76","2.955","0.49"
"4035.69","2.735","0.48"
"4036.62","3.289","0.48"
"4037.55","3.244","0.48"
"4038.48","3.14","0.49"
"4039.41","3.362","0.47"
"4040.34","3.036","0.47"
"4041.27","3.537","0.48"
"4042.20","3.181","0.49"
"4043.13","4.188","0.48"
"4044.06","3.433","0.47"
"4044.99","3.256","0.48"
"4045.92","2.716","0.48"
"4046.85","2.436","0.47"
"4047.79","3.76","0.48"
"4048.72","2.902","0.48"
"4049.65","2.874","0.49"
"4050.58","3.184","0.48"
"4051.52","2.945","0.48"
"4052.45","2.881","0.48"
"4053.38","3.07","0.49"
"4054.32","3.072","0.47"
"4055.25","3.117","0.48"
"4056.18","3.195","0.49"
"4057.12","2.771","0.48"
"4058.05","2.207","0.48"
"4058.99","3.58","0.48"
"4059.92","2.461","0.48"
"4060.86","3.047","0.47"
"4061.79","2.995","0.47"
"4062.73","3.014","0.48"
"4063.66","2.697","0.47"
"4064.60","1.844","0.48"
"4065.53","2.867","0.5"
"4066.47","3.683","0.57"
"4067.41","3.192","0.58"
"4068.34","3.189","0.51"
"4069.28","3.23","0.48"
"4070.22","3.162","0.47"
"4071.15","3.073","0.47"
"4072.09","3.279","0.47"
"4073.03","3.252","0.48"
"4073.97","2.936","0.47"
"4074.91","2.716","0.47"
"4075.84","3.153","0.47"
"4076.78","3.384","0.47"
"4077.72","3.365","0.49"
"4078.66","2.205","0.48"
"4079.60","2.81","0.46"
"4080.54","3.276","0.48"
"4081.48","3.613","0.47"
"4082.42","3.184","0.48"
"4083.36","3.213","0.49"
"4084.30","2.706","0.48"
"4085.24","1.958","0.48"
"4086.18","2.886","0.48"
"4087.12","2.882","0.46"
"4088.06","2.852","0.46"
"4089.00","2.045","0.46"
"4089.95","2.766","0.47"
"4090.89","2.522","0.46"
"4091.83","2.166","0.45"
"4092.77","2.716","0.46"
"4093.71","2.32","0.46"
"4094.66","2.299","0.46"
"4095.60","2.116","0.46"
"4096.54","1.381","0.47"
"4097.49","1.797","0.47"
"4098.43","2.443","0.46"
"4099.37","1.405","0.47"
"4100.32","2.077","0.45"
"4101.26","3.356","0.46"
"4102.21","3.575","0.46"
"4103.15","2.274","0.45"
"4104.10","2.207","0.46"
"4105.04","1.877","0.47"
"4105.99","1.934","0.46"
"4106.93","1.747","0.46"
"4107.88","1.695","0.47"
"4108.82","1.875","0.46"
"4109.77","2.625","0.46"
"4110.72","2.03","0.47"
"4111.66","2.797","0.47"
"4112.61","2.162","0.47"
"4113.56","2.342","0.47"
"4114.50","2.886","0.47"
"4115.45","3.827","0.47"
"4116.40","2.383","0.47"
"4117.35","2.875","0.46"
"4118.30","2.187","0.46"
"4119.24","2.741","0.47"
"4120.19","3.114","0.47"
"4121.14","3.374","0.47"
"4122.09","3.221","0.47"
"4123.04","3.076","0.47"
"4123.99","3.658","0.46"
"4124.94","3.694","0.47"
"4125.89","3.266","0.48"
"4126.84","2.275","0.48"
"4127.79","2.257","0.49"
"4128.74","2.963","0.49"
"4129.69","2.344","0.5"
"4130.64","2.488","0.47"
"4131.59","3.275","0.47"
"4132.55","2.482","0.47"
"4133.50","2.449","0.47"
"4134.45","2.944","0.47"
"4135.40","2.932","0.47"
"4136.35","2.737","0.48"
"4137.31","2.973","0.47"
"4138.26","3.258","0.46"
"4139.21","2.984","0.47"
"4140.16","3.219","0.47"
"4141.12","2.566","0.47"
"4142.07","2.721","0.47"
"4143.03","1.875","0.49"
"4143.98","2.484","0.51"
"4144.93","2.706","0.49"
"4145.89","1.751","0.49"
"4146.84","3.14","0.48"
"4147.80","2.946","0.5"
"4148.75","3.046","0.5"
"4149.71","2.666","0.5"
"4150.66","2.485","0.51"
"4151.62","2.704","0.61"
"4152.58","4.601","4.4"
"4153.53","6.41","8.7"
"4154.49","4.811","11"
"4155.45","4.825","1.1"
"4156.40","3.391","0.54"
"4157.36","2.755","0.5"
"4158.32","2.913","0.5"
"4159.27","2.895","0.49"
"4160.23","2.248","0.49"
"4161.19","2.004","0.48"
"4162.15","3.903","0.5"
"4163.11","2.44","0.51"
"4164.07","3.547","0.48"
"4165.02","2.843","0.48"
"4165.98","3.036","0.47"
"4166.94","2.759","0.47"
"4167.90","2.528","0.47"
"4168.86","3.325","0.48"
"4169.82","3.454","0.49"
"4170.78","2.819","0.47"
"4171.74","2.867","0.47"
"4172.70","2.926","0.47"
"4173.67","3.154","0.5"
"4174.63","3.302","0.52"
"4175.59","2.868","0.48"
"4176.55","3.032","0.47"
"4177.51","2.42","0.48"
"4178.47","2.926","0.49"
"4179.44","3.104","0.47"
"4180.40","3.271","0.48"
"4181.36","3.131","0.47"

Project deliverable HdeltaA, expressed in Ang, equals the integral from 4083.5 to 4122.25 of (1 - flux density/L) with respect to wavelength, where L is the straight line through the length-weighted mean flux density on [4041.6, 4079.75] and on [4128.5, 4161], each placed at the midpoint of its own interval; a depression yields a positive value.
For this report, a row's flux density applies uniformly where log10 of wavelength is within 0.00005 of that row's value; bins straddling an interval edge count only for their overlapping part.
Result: 7.40 Ang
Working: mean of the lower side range 3.04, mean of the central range 2.45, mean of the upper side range 3.02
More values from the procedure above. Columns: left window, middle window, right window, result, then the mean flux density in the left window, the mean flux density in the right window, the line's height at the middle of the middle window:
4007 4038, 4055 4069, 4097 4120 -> -1.11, 2.98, 2.39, 2.71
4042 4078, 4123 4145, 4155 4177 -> 1.64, 3.06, 3.03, 3.04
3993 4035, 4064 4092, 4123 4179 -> 0.76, 3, 3.01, 3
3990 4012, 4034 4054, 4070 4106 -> -2.04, 3.06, 2.65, 2.86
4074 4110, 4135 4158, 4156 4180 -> -2.80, 2.51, 2.94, 2.82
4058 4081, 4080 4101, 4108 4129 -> 3.02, 3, 2.78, 2.91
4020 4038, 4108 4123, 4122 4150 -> 0.78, 2.93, 2.81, 2.83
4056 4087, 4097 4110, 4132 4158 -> 3.57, 2.97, 3.11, 3.03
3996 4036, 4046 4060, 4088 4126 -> -0.83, 3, 2.52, 2.8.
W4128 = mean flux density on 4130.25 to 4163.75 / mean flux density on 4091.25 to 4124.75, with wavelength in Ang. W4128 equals 1.2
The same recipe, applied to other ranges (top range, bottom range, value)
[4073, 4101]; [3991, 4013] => 0.87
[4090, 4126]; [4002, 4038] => 0.85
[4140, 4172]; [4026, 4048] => 1.00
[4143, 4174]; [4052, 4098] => 1.11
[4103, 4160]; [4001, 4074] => 0.94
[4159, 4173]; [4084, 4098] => 1.23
